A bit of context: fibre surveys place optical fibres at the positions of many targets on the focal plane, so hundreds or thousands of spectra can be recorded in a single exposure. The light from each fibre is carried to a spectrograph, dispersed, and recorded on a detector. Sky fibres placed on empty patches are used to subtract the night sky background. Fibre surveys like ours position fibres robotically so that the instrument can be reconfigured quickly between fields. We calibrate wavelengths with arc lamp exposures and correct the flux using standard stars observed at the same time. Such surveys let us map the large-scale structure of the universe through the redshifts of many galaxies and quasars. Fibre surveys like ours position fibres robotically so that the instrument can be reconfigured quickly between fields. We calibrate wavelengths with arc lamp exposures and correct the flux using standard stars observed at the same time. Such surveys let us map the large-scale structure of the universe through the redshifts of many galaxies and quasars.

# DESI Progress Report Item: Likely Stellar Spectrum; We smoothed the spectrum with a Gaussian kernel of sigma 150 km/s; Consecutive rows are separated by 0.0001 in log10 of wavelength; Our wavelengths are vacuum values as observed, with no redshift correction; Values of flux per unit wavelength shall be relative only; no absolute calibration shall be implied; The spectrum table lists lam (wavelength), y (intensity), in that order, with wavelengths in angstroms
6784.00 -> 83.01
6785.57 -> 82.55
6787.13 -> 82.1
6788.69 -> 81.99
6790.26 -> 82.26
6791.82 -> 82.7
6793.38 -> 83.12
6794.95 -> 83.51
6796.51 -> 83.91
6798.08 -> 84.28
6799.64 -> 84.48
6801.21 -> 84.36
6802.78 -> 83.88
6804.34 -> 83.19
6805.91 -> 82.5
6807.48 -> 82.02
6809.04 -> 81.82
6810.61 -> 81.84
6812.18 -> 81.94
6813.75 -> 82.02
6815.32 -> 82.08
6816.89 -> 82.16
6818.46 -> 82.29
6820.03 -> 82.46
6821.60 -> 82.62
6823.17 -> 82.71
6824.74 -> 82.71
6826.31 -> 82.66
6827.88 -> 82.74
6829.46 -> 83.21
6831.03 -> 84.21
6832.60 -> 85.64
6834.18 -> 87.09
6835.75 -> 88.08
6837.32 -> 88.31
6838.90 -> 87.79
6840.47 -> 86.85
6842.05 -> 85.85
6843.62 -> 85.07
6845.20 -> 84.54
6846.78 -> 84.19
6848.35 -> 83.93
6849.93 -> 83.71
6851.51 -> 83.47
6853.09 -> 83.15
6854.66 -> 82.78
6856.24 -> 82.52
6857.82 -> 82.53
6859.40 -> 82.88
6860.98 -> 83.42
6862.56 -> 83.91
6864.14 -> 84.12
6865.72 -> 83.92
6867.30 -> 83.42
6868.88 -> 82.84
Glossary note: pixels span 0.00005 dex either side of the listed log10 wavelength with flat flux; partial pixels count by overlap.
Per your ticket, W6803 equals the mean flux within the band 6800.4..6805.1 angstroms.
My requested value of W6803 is 83.8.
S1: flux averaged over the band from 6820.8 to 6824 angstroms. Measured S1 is 82.7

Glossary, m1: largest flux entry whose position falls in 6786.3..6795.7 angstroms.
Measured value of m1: 83.51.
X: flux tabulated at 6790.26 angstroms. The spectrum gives 82.26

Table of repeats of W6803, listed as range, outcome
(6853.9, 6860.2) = 82.6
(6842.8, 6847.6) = 84.7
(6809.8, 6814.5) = 81.8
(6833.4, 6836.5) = 87.7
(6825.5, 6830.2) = 82.8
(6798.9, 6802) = 84.2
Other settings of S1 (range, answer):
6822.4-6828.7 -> 82.7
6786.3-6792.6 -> 82.3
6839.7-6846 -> 85.5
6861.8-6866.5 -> 84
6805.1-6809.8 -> 82.2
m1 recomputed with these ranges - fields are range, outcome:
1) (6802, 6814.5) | 83.88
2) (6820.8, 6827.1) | 82.71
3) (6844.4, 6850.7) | 84.54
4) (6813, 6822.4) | 82.62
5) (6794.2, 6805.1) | 84.48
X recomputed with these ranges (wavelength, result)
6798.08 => 84.28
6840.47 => 86.85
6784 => 83.01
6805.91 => 82.5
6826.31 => 82.66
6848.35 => 83.93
